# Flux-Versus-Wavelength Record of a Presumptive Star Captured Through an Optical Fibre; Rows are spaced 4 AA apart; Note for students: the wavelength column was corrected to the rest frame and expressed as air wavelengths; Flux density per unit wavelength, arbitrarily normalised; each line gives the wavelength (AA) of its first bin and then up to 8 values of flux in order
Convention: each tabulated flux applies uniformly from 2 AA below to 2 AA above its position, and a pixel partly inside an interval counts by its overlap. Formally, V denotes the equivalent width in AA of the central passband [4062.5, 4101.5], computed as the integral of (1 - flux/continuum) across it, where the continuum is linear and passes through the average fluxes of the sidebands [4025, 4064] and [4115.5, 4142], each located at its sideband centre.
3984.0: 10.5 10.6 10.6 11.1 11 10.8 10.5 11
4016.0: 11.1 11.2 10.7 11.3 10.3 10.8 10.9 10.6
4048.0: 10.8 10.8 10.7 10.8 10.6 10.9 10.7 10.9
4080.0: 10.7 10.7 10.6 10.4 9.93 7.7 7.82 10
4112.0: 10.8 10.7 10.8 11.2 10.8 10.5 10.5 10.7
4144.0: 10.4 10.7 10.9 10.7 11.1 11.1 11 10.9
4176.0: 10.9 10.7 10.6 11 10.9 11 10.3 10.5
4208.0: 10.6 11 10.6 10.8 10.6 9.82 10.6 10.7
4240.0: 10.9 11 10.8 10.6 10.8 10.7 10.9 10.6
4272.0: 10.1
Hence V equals 1.5 AA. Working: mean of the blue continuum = 10.8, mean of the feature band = 10.3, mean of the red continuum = 10.7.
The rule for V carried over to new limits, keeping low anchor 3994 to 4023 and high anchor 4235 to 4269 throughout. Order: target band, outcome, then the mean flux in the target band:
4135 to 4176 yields 0.14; 10.8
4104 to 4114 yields 0.92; 9.88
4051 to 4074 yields 0.35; 10.7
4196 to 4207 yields 0.30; 10.5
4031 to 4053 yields 0.43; 10.7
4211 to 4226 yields 0.10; 10.7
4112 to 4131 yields 0.04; 10.8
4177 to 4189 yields 0.08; 10.8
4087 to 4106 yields 2.91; 9.22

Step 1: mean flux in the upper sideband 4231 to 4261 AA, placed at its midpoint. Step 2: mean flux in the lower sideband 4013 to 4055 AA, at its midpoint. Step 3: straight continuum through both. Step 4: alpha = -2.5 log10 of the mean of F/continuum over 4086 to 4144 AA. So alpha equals 0.07 mag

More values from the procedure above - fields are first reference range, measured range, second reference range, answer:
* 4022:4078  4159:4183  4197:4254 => -0.03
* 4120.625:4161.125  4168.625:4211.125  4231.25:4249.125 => 0.00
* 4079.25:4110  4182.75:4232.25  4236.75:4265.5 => -0.02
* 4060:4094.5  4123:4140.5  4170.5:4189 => 0.00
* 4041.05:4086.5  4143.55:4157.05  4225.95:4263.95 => 0.00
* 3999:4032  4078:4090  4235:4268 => 0.02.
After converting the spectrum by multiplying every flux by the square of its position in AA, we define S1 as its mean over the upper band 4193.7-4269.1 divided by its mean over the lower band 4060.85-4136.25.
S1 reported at 1.1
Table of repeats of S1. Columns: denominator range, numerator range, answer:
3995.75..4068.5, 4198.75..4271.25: 1.09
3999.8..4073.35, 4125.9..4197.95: 1.06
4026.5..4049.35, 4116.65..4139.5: 1.04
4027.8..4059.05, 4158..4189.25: 1.08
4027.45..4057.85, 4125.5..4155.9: 1.04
